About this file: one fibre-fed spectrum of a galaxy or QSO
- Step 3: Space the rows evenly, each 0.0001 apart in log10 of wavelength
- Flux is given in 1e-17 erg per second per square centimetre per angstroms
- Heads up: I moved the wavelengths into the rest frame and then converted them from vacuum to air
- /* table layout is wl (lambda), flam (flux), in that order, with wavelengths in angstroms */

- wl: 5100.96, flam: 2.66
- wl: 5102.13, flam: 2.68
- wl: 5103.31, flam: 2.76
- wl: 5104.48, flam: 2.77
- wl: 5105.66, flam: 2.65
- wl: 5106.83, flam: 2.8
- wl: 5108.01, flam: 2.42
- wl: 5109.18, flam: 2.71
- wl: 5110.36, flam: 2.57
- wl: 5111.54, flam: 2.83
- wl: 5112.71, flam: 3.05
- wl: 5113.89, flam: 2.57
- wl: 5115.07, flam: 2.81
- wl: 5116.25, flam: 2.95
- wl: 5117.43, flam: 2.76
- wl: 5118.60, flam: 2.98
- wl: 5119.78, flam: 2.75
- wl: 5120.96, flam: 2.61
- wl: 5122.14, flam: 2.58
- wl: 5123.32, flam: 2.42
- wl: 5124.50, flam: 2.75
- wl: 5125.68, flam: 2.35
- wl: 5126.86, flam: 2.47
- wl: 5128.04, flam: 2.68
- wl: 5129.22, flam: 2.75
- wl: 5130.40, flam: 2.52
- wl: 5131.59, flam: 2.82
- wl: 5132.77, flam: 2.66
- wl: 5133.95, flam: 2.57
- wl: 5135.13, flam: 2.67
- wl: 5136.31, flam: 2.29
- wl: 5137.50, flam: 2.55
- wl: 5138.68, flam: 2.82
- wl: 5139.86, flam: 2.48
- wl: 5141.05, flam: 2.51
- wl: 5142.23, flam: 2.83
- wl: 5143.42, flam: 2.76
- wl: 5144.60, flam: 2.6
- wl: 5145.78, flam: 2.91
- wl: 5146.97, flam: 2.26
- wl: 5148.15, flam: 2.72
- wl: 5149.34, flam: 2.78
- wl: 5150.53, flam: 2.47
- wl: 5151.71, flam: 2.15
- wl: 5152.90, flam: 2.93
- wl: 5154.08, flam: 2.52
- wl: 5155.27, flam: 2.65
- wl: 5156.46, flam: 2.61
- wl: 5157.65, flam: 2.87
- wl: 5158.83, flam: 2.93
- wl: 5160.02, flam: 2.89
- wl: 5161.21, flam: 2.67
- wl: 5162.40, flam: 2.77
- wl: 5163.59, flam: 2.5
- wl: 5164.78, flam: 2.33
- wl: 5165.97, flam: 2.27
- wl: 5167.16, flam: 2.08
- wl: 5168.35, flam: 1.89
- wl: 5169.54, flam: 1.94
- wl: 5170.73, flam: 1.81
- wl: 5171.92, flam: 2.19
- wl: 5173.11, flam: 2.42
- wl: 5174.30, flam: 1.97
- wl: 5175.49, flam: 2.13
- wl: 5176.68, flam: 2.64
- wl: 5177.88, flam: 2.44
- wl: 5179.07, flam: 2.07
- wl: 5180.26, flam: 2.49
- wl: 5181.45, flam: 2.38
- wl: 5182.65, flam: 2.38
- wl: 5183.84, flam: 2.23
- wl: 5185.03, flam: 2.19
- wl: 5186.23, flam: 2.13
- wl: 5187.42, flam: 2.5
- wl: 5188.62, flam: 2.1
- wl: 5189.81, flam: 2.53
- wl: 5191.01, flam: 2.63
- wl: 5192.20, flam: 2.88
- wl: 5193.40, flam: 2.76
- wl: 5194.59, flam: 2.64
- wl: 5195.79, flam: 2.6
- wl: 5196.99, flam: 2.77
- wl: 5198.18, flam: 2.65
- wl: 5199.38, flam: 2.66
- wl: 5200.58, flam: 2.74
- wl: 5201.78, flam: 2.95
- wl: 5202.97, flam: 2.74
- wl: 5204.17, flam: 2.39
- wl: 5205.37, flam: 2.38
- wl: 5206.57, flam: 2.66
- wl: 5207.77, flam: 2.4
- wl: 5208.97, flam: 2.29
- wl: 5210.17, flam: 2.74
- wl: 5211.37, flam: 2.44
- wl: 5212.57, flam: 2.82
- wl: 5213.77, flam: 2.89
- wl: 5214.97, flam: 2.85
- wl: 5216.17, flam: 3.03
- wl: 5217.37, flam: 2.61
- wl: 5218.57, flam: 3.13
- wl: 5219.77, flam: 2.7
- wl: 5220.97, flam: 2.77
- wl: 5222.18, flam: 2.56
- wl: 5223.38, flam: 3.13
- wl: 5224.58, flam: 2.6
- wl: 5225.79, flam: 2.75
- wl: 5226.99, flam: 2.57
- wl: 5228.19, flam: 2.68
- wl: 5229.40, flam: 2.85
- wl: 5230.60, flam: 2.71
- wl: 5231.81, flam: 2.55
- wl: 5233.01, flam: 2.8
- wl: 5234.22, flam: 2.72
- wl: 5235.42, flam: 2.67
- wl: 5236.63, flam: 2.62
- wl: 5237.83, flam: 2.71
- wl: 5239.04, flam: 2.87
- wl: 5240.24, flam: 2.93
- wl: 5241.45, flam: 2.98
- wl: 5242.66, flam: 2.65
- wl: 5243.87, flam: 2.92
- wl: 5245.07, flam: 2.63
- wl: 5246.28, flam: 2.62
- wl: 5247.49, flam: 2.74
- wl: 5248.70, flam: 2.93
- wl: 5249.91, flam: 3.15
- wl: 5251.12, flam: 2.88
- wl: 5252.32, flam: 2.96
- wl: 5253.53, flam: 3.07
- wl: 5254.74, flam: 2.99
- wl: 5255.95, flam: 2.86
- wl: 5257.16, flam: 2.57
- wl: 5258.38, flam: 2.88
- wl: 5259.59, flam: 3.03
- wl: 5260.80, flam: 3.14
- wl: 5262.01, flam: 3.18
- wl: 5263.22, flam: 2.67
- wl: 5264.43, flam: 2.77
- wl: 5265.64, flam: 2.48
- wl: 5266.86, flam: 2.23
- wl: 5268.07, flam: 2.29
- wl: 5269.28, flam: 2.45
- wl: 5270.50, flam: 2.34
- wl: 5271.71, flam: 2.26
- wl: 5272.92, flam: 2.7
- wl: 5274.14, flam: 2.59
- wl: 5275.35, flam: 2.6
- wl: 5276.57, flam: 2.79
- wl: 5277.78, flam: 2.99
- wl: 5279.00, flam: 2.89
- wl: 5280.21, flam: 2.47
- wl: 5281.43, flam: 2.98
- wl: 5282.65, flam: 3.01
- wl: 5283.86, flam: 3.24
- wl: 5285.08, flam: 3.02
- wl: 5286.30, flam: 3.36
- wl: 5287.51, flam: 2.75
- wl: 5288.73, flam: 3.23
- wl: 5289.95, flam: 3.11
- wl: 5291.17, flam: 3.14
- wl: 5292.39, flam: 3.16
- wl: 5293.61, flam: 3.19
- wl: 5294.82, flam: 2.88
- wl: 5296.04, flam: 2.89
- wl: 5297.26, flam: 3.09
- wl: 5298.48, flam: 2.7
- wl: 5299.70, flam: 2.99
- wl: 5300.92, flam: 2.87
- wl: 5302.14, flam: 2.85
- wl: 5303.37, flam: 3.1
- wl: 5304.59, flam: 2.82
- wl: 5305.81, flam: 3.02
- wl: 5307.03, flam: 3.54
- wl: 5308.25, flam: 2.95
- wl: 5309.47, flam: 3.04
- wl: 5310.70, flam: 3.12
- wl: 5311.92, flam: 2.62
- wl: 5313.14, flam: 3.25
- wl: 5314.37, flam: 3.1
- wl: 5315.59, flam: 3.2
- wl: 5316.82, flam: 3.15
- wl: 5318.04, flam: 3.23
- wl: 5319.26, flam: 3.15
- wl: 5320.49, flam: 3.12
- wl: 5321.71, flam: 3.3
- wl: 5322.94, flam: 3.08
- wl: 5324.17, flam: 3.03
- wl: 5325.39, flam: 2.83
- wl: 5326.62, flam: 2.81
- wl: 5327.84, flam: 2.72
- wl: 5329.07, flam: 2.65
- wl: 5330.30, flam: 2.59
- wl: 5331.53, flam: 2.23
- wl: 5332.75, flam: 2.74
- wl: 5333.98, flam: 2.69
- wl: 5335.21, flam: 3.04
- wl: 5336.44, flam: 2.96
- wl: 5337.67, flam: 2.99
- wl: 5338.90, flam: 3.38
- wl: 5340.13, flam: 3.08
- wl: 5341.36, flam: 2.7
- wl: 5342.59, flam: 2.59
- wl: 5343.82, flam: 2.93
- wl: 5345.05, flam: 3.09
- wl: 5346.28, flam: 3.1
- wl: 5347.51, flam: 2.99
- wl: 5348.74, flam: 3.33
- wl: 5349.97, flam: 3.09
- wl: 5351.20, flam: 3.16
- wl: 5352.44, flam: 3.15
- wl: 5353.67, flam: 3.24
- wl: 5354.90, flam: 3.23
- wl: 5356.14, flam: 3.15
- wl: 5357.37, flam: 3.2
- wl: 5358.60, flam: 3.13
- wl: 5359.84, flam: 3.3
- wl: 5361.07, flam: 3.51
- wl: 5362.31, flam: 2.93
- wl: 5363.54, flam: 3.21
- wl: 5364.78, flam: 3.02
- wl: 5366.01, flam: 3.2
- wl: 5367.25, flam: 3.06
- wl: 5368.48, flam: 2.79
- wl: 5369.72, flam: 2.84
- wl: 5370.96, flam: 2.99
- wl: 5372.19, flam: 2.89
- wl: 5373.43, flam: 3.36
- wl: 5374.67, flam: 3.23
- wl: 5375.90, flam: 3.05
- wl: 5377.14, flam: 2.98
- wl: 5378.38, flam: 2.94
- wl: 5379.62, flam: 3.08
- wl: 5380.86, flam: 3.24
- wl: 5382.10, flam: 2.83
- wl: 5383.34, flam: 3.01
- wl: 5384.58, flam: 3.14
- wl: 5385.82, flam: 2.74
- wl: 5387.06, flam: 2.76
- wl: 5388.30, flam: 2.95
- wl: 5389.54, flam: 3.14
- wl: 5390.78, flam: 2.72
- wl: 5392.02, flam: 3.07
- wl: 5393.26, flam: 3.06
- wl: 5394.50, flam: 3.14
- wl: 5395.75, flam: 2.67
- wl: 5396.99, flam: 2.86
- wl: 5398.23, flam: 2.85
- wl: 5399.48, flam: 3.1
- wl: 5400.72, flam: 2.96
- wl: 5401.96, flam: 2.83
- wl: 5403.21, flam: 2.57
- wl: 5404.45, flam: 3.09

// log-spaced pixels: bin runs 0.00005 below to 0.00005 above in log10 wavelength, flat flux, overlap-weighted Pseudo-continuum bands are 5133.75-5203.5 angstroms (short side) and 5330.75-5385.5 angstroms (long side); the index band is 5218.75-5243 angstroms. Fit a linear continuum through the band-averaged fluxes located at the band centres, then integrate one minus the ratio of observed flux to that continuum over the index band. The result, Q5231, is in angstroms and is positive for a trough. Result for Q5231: -0.6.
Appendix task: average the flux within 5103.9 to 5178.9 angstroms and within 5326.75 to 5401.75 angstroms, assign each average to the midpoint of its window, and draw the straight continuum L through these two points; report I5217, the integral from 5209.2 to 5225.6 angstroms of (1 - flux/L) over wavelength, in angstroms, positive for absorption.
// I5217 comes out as -0.4 angstroms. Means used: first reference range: 2.57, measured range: 2.78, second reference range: 2.99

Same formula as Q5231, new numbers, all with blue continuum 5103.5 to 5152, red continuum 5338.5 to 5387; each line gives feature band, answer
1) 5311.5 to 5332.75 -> 0.39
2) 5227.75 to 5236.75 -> 0.42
